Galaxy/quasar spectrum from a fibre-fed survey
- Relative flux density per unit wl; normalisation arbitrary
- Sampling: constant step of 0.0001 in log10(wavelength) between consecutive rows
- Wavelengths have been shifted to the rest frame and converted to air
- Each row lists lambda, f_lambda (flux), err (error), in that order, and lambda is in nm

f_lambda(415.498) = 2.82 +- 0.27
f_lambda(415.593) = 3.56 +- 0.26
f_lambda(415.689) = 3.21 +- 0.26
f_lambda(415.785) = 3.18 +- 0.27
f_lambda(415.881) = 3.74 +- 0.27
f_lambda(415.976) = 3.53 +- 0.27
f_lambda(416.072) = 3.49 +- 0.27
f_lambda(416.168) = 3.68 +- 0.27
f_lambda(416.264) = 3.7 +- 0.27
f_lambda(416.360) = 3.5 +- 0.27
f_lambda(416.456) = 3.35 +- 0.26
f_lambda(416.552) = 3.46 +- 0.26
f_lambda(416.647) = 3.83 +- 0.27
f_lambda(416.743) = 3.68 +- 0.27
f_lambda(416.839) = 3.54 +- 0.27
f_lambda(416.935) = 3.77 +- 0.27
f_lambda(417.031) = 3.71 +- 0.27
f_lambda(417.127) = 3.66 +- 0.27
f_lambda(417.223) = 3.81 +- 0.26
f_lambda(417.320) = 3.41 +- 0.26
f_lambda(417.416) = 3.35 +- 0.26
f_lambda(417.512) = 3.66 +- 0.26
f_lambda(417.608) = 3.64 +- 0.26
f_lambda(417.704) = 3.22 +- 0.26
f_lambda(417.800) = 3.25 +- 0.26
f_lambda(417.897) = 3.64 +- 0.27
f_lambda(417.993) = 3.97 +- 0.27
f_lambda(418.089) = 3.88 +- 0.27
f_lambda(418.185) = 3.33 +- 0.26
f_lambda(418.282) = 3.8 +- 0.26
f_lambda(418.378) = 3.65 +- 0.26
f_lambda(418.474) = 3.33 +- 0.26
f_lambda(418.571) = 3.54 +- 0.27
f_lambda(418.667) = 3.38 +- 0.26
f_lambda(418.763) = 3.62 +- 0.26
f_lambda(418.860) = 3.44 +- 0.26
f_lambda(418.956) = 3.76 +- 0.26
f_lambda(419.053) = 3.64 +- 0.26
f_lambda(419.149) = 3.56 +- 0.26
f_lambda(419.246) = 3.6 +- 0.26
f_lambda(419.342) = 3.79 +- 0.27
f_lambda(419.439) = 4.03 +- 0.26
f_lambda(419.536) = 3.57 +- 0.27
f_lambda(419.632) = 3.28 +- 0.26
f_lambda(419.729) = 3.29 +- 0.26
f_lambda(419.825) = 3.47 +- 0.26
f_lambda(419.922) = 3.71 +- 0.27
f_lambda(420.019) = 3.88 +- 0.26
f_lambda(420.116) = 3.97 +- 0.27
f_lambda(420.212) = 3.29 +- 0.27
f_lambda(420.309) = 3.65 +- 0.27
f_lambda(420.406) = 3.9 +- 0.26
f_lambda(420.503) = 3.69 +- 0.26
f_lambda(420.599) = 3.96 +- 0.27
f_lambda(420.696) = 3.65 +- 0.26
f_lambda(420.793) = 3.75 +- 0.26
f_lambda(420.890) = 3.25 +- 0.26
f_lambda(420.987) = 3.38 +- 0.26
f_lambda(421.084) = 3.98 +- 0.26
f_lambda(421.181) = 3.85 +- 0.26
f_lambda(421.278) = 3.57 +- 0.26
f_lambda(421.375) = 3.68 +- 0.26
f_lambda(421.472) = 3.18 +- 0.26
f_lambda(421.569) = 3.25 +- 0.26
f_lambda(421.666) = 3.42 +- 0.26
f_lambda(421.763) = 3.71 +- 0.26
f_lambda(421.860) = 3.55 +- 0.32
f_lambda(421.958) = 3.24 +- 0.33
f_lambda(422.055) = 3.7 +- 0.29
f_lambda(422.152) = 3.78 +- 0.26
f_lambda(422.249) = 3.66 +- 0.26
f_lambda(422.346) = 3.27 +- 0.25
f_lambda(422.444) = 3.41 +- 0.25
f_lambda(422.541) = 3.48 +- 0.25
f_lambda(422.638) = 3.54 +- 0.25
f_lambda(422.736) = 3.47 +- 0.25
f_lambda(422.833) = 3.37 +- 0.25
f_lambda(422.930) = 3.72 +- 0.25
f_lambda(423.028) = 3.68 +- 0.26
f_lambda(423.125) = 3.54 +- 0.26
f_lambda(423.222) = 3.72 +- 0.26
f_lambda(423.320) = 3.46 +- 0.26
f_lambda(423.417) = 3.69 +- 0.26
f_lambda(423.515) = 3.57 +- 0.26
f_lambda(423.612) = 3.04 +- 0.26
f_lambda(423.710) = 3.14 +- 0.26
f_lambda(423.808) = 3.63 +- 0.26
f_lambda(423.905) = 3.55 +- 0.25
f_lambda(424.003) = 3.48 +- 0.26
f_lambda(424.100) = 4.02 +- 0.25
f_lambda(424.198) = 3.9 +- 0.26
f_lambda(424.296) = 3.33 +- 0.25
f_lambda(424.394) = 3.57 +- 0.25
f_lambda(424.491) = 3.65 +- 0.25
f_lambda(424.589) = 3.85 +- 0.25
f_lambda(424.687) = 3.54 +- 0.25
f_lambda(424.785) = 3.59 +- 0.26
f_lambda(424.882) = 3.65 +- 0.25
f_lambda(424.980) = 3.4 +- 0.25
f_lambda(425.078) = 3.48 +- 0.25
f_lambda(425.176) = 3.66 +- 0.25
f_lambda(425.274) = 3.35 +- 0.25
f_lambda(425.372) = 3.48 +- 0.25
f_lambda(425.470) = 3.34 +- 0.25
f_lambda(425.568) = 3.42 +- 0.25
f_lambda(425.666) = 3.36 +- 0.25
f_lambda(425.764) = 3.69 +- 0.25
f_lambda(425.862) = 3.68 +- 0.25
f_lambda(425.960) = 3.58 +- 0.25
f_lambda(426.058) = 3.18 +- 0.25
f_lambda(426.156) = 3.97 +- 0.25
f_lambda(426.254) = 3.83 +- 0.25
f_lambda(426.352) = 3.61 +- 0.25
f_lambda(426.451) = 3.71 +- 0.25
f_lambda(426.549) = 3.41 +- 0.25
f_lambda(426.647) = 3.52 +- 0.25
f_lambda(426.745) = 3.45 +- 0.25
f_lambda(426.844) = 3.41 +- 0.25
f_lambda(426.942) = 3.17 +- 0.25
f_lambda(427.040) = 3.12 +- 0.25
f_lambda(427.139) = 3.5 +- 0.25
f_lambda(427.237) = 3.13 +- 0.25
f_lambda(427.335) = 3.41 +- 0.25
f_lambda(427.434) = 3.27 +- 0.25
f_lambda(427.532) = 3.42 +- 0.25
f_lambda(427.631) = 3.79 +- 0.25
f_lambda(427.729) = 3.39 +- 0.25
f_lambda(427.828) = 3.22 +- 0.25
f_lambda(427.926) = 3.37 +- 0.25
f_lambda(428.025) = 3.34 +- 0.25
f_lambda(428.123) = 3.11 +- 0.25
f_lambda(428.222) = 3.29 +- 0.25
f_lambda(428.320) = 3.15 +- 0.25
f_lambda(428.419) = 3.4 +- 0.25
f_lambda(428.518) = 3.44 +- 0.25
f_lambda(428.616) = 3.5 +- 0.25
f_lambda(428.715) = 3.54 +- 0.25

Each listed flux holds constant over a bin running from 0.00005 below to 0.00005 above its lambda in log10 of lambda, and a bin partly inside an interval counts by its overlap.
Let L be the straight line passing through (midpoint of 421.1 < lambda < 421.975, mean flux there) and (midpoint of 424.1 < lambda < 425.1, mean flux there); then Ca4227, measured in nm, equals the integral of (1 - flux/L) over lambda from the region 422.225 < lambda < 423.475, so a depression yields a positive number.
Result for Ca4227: 0.009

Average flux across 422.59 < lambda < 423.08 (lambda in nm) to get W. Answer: 3.55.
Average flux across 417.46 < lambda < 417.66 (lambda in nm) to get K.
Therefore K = 3.64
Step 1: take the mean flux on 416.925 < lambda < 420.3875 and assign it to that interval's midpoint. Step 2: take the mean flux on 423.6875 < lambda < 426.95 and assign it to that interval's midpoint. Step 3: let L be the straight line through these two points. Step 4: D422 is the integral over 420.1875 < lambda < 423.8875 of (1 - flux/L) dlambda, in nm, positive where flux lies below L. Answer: 0.03 nm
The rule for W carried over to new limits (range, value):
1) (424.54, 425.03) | 3.61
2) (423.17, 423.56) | 3.61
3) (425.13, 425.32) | 3.5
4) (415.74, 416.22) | 3.53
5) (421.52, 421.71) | 3.33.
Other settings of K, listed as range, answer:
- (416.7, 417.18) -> 3.67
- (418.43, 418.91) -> 3.47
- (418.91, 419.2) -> 3.65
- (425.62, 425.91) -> 3.58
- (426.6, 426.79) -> 3.49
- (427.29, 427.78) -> 3.45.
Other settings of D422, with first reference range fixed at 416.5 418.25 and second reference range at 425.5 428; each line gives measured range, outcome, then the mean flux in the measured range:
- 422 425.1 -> -0.04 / 3.56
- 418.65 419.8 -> 0.00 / 3.58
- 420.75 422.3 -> -0.01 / 3.56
